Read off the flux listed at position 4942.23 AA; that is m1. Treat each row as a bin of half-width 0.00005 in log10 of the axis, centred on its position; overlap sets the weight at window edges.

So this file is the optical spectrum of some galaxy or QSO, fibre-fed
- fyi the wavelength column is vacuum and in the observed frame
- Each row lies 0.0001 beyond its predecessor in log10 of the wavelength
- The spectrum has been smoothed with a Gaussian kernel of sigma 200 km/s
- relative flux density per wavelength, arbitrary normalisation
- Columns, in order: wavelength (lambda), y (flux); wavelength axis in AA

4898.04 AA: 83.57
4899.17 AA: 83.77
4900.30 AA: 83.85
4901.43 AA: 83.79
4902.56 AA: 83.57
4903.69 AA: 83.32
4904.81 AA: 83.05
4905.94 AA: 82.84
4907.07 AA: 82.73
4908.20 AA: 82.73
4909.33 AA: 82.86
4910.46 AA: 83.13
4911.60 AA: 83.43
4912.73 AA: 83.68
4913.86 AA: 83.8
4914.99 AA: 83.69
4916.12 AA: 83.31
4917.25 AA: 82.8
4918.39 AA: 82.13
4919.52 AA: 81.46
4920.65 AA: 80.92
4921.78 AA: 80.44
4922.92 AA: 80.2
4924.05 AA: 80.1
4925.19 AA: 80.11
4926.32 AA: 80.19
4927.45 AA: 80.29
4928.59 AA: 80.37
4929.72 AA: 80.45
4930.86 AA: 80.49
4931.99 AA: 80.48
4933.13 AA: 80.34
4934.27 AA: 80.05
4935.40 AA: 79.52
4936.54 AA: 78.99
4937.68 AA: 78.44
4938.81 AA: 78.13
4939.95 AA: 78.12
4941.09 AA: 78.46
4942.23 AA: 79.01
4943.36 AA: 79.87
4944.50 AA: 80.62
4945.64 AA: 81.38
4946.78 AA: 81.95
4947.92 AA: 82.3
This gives 79.01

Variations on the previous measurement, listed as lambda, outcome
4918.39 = 82.13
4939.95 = 78.12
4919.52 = 81.46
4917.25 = 82.8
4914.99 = 83.69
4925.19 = 80.11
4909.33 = 82.86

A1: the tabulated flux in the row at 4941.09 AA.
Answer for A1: 78.46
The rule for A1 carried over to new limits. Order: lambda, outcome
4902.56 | 83.57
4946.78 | 81.95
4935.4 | 79.52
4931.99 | 80.48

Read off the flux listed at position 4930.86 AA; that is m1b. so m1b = 80.49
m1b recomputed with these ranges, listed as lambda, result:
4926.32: 80.19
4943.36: 79.87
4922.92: 80.2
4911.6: 83.43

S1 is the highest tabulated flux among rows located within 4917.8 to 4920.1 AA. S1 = 82.13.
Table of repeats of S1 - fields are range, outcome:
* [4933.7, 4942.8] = 80.05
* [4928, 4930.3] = 80.45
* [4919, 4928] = 81.46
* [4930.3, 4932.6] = 80.49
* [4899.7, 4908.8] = 83.85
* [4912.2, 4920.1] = 83.8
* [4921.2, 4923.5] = 80.44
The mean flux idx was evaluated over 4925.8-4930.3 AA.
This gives 80.3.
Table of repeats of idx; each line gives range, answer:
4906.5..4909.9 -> 82.8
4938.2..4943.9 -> 78.8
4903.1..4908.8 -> 83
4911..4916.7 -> 83.6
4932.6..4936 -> 79.9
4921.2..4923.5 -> 80.3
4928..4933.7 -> 80.3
